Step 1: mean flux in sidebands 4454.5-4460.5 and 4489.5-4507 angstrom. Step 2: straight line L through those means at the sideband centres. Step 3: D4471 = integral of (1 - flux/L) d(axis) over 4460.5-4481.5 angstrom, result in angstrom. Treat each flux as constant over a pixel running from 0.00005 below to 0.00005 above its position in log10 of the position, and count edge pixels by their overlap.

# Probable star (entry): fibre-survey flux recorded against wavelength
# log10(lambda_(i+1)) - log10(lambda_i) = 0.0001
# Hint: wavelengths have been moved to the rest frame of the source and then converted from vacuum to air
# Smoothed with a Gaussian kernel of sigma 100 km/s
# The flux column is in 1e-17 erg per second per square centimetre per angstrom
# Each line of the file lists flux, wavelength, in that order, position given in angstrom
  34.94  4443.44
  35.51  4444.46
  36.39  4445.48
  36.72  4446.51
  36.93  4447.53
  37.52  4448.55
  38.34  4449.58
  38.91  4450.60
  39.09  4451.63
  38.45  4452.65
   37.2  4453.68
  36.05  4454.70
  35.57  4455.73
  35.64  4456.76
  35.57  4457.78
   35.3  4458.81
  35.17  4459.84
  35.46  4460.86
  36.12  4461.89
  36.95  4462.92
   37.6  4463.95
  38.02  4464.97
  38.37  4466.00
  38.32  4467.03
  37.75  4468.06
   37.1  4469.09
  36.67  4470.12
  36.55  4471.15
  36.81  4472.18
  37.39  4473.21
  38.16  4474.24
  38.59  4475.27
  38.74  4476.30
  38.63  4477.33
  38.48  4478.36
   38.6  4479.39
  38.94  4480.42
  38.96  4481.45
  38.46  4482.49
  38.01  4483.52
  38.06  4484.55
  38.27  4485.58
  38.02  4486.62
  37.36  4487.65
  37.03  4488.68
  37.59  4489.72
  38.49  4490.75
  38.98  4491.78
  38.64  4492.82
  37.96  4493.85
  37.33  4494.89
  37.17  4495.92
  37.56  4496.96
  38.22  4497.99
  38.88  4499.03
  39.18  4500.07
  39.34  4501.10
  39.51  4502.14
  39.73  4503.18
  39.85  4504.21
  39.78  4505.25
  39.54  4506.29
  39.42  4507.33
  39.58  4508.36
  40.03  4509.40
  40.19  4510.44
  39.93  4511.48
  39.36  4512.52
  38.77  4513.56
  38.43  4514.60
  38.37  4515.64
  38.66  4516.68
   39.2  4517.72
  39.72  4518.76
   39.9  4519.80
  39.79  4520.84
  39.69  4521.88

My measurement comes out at -0.7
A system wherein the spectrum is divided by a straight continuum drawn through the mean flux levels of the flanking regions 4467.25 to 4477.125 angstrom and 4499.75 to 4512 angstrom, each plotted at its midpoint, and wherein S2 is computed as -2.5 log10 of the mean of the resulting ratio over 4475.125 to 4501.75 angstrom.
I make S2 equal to 0.008 mag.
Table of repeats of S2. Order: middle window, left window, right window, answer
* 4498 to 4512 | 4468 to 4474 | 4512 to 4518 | -0.03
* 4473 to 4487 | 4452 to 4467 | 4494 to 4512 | -0.02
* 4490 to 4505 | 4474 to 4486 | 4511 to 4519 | 0.00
